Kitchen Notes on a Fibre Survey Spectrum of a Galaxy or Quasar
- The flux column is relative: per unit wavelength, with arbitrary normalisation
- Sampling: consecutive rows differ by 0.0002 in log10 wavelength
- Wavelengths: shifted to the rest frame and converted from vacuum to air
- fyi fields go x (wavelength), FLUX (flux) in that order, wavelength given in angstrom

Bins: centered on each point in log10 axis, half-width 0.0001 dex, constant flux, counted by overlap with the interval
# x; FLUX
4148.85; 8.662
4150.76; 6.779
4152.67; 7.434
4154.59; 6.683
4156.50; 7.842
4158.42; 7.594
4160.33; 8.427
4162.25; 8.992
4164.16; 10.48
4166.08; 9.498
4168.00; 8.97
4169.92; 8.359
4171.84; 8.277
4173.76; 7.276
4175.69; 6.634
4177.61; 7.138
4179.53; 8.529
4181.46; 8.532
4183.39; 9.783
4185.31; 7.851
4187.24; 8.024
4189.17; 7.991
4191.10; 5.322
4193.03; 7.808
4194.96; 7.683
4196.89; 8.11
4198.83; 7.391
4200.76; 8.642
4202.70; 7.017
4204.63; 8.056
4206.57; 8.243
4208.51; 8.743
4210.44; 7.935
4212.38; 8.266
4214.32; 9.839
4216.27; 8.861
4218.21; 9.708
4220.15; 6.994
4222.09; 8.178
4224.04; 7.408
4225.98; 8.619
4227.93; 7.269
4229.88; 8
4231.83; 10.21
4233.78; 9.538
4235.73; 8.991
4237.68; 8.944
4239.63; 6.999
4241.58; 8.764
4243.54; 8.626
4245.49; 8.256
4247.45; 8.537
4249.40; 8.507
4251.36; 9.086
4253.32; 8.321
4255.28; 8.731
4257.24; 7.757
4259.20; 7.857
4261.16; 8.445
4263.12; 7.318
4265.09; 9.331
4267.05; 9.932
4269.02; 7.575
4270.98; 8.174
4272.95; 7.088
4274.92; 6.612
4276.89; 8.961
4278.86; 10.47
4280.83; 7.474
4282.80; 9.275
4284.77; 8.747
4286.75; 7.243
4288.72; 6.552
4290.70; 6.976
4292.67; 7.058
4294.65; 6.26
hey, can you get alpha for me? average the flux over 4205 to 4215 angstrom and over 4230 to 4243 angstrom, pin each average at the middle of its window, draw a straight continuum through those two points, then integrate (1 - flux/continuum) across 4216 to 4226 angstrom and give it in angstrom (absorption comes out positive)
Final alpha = 0.5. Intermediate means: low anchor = 8.54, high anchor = 8.84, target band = 8.23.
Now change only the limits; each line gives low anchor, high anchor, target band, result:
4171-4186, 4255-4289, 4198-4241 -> -1.4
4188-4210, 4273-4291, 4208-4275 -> -4.4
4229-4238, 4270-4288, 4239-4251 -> 0.7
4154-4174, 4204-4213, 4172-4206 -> 2.4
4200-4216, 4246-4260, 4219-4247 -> 0.1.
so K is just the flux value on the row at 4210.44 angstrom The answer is 7.935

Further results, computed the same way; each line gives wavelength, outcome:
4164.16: 10.48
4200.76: 8.642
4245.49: 8.256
